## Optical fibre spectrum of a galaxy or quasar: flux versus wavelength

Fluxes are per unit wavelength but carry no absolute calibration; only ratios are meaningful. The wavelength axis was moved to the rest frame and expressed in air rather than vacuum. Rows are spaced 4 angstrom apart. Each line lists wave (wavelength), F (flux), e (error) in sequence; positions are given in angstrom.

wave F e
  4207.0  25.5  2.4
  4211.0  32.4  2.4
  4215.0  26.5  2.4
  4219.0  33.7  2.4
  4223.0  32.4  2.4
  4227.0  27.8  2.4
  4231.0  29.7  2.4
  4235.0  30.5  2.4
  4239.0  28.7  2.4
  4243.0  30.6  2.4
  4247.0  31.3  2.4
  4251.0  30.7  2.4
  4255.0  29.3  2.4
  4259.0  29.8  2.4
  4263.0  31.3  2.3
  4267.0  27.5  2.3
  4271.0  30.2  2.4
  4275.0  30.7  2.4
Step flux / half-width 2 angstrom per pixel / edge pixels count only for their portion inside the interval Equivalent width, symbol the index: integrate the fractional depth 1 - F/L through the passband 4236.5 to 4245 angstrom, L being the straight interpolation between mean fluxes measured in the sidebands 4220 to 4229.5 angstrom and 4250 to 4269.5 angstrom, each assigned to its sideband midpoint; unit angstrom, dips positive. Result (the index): 0.1 angstrom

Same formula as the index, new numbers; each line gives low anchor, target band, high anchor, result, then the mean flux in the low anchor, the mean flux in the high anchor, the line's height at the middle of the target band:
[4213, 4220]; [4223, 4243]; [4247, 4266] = 0.14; 29.6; 30.2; 29.9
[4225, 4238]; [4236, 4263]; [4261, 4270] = -0.72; 29.3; 29.5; 29.4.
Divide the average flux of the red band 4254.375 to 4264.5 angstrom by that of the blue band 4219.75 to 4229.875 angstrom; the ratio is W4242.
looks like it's 1.0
